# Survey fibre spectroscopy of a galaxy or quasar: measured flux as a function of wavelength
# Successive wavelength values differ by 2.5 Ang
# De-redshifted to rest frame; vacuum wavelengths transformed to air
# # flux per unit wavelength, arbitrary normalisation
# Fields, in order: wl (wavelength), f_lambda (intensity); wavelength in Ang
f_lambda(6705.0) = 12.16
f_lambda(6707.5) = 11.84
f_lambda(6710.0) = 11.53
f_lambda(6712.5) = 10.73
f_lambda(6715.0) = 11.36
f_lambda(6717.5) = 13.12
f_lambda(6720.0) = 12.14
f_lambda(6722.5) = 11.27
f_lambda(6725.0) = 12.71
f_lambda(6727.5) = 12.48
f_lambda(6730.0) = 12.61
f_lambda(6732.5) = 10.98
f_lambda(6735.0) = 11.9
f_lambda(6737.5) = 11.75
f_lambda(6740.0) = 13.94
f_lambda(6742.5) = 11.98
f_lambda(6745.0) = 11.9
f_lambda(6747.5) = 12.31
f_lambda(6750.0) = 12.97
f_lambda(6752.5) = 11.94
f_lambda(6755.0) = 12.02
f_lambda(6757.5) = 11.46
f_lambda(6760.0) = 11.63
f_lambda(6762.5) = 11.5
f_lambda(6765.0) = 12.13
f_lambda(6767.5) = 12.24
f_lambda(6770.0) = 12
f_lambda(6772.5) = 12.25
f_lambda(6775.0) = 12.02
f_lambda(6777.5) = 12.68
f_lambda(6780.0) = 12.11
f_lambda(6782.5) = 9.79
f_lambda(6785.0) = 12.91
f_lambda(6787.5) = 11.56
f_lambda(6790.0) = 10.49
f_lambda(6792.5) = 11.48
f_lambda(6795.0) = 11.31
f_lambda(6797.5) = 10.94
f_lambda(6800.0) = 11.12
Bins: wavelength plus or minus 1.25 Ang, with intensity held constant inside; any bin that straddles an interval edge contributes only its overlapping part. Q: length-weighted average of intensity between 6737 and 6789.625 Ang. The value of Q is 12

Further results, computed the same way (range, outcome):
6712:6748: 12.1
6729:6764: 12.1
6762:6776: 12.1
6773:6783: 11.8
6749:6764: 11.9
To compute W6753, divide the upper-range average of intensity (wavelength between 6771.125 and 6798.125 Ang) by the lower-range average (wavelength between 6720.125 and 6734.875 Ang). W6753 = 1.0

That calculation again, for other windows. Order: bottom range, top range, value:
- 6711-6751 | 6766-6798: 0.96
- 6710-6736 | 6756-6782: 1.00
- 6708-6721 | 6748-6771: 1.02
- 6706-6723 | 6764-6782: 1.03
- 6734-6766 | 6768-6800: 0.96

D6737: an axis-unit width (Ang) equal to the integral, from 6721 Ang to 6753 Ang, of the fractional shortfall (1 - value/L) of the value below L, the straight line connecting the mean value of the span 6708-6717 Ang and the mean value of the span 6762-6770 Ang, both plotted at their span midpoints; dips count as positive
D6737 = -1.45 Ang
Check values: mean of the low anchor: 11.4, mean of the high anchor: 12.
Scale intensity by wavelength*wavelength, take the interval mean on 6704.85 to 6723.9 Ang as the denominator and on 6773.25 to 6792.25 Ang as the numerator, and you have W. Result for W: 1.0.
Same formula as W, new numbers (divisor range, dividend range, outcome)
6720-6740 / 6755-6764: 0.97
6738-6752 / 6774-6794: 0.94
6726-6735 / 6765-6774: 1.02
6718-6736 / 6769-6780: 1.03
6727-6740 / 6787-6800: 0.94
